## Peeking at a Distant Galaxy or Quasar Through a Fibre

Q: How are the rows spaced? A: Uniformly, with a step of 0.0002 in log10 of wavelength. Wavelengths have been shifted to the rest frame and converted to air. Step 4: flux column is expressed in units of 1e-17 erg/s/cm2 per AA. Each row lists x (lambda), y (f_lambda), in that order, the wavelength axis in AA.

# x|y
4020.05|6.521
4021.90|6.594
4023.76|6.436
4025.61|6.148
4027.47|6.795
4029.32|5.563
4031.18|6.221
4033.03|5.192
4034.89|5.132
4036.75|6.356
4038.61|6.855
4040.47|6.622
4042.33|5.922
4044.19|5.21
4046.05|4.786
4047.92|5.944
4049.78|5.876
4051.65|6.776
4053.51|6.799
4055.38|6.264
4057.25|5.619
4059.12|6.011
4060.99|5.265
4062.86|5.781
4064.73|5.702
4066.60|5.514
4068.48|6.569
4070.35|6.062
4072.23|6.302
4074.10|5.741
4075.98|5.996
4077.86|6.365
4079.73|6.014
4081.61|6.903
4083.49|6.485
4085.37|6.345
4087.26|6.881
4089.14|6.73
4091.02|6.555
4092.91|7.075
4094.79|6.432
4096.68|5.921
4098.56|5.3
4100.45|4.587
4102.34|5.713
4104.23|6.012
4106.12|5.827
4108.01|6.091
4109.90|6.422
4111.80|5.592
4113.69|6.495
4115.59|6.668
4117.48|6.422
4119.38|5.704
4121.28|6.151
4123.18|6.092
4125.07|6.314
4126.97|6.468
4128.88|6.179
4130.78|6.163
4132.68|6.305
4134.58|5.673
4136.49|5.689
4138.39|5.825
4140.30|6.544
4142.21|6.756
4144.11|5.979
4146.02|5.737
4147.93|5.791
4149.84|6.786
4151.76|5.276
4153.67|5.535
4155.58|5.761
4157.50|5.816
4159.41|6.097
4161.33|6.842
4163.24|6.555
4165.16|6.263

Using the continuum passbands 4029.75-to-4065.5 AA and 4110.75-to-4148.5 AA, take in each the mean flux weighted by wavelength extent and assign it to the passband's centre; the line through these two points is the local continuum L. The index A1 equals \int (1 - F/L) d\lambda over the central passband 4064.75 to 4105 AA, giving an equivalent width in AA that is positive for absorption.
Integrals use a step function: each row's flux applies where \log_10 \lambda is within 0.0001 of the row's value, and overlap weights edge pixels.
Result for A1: -1.0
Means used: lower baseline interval 5.91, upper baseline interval 6.13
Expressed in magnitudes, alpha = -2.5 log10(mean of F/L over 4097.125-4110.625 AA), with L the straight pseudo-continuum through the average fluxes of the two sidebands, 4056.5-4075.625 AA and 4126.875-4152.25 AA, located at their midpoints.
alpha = 0.05 mag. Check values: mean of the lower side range 5.86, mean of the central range 5.71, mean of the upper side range 6.08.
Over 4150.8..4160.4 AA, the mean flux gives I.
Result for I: 5.7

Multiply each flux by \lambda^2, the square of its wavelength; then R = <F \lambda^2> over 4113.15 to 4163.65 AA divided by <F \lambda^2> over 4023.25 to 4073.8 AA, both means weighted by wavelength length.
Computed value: 1.07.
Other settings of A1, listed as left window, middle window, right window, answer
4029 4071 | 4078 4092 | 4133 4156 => -1.5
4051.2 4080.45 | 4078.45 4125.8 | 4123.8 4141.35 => -0.8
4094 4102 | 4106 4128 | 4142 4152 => -1.7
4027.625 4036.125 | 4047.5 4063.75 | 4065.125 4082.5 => -0.3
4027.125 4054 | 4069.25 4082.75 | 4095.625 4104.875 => -1.2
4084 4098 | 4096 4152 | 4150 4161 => 1.3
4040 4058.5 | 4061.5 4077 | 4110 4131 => 0.2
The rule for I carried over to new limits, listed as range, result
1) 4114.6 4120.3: 6.27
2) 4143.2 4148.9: 5.84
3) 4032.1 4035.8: 5.17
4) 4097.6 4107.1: 5.49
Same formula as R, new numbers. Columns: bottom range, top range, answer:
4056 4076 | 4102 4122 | 1.06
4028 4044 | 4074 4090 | 1.10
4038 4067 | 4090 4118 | 1.05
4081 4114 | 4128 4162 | 1.00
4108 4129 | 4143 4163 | 0.98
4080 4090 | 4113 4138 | 0.95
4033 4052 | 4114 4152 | 1.09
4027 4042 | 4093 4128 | 1.03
